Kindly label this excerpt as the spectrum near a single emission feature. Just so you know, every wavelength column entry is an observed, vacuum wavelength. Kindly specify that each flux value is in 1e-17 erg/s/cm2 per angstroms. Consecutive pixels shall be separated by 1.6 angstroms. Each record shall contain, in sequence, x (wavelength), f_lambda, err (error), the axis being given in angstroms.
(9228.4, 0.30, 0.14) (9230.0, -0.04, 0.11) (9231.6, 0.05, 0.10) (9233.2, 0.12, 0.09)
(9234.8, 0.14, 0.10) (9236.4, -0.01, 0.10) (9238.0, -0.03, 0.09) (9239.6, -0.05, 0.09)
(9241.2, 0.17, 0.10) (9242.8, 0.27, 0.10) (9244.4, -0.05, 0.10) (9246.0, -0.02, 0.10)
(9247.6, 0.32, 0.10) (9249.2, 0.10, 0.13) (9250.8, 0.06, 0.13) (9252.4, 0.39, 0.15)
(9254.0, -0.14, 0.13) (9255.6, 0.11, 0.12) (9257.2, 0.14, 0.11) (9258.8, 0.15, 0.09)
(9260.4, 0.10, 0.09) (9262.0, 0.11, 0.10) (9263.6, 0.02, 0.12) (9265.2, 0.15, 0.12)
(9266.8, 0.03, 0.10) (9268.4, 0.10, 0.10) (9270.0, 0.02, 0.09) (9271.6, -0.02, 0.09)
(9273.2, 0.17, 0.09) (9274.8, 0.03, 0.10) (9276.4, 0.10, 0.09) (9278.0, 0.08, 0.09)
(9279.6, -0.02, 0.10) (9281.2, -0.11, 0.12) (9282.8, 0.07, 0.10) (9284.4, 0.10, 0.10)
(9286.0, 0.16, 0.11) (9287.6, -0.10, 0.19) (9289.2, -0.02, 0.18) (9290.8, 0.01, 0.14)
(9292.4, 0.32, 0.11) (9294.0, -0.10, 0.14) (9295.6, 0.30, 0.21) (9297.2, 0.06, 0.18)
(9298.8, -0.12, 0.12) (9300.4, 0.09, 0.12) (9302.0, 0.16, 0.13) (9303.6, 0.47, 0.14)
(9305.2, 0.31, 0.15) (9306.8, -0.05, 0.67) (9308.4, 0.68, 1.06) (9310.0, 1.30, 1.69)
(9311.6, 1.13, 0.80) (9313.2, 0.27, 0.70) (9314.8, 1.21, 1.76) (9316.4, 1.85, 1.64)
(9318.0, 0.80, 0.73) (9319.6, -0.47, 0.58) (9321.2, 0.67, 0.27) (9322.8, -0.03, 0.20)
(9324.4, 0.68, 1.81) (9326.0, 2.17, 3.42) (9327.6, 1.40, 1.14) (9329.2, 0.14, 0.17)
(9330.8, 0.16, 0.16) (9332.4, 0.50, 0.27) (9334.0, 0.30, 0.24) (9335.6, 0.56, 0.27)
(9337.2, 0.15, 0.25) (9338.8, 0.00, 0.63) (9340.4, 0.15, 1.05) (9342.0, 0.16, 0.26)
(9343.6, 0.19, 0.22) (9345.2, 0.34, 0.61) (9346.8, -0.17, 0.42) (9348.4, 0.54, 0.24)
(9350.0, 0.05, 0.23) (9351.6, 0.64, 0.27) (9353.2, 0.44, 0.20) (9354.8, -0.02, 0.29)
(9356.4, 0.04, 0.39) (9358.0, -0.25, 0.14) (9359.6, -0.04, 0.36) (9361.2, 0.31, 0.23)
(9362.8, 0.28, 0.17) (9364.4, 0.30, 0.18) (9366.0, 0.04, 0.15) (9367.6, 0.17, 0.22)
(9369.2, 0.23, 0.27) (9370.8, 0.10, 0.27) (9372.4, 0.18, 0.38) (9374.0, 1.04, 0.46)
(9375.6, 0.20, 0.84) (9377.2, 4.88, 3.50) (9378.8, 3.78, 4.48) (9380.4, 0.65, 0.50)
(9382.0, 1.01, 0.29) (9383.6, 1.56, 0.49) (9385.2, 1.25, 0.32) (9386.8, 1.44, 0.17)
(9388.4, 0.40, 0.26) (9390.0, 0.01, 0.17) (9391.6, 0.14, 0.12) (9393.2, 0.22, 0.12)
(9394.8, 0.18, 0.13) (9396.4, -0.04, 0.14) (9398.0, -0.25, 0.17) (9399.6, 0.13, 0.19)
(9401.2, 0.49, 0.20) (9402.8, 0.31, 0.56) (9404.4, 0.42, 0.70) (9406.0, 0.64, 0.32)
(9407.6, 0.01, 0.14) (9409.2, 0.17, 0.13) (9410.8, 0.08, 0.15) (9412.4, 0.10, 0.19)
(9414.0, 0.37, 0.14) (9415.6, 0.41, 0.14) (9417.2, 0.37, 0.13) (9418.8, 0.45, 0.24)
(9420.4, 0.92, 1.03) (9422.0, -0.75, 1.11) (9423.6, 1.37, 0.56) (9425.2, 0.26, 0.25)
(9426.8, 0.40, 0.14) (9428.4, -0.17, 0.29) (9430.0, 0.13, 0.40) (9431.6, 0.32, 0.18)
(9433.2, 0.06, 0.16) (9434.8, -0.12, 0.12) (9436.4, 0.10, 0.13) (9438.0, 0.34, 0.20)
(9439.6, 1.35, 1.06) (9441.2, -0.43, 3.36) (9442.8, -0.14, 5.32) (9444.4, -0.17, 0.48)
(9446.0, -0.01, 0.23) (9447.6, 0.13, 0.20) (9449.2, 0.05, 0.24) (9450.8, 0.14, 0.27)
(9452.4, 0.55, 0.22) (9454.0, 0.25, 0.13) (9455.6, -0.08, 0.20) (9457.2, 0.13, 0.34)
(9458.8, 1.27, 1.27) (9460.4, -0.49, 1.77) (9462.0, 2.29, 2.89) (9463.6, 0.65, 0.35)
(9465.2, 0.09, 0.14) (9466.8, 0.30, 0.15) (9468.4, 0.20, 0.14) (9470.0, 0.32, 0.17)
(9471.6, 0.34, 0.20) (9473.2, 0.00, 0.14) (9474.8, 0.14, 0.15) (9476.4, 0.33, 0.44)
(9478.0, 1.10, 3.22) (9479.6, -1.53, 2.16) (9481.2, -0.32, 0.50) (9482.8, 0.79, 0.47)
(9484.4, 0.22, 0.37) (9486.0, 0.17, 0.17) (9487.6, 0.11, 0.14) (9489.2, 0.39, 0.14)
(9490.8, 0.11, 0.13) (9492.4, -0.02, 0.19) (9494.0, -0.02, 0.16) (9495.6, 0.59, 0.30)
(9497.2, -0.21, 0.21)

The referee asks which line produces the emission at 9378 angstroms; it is [O II] 3727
